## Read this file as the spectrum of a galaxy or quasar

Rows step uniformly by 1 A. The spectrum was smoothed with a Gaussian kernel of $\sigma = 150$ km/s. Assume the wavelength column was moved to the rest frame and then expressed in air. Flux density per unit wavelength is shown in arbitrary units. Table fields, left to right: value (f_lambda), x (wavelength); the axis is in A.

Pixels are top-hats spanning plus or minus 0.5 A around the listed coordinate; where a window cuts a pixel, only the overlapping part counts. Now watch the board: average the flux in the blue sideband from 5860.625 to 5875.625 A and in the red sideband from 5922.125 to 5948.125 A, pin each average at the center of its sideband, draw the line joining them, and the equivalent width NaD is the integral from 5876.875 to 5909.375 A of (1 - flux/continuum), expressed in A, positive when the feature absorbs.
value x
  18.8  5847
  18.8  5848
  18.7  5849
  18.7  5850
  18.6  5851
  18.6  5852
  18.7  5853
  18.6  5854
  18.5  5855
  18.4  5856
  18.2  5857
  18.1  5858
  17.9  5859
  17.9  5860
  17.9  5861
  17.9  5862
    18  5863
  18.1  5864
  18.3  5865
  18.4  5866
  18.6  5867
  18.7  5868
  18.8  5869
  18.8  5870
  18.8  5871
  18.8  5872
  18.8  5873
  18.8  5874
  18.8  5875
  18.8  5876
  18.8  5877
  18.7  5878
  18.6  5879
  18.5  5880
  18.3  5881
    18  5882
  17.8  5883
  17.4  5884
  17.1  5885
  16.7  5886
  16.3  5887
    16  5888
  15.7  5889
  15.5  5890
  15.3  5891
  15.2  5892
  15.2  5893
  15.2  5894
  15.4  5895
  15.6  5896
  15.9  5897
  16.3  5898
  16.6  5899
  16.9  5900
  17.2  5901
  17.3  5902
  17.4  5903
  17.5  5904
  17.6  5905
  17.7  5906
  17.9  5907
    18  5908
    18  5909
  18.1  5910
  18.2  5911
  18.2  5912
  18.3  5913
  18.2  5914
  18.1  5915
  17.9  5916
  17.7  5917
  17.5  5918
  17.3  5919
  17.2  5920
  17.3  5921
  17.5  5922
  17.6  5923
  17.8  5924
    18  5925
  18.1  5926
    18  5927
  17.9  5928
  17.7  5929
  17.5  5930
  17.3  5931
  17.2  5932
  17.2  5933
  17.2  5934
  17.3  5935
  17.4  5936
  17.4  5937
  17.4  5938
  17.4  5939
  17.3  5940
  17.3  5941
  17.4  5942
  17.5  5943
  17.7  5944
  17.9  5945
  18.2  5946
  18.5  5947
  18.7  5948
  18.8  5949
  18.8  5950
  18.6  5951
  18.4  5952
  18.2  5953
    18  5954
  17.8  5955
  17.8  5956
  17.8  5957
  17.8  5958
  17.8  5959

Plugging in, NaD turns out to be 2.2 A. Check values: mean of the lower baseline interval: 18.5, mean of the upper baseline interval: 17.6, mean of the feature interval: 16.9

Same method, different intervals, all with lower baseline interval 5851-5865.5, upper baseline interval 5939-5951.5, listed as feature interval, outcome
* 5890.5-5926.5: 1.8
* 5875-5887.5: 0.2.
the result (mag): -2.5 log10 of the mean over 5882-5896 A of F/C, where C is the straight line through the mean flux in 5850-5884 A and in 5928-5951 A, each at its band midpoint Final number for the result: 0.13 mag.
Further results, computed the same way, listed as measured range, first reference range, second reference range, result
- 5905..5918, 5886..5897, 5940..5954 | -0.09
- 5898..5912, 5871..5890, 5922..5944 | 0.01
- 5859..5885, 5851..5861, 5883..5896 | -0.07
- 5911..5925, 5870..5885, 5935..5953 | 0.02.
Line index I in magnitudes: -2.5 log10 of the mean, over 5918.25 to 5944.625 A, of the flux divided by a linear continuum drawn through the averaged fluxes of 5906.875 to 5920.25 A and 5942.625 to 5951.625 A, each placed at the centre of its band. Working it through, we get 0.04 mag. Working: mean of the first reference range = 17.9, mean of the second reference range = 18.3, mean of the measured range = 17.5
